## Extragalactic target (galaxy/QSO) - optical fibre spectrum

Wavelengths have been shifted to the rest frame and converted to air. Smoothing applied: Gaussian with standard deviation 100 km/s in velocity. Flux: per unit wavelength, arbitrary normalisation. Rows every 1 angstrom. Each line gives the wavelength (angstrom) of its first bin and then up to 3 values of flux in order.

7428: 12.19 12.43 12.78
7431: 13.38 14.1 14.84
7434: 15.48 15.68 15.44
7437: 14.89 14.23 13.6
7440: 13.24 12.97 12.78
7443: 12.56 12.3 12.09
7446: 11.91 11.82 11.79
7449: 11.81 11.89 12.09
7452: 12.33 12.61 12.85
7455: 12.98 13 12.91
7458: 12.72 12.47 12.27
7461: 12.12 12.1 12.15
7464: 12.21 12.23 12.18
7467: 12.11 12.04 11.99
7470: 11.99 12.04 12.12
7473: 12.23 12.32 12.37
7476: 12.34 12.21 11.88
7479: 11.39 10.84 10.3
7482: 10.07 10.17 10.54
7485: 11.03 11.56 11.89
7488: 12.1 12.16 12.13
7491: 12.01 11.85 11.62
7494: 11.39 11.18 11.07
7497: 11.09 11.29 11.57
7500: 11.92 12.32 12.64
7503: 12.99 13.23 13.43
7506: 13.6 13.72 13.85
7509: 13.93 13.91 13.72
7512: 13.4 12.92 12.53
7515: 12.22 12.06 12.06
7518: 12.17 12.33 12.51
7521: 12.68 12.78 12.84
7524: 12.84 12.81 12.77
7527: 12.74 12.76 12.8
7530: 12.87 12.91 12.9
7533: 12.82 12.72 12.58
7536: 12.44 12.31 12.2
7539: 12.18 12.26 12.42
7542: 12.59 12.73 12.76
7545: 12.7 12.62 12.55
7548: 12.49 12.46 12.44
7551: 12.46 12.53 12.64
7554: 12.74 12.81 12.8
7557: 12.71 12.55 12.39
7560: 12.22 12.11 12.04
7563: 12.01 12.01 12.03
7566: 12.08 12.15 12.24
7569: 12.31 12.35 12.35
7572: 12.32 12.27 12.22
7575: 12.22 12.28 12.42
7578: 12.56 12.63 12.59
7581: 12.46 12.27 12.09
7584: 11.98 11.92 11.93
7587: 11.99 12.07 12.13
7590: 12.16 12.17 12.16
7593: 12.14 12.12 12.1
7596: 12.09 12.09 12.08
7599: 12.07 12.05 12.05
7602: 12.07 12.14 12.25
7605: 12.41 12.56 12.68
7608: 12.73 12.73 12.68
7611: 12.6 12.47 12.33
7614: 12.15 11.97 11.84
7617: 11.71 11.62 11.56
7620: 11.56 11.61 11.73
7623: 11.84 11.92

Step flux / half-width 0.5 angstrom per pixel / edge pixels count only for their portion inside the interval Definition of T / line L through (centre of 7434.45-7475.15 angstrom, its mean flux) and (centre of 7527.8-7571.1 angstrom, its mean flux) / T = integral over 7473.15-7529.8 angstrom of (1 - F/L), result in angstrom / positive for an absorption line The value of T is 1.4 angstrom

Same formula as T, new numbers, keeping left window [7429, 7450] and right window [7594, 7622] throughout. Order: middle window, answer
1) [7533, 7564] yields 0.2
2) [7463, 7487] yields 2.6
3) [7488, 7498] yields 1.0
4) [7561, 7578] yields 0.3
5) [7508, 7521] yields 0.0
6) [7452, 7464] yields 0.6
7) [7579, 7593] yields 0.2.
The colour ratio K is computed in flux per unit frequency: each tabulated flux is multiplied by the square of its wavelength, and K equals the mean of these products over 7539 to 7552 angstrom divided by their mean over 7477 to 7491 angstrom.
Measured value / 1.1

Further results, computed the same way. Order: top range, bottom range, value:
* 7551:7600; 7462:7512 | 1.04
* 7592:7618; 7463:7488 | 1.08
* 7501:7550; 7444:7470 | 1.06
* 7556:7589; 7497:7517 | 0.97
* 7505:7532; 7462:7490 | 1.11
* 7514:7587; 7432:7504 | 1.04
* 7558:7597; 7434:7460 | 0.98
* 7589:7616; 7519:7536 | 0.98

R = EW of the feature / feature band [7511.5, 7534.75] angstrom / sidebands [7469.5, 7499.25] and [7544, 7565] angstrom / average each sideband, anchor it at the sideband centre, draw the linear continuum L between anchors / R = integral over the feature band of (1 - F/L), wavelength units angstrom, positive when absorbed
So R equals -1.2 angstrom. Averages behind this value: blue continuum 11.6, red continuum 12.5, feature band 12.7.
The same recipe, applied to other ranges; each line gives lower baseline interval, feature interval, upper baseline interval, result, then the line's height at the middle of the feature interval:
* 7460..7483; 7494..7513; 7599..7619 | -1.2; 11.9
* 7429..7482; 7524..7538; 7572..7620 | -0.4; 12.4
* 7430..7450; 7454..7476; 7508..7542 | 1.4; 13.2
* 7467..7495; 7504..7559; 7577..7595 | -3.9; 11.9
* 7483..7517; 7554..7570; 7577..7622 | -0.1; 12.2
